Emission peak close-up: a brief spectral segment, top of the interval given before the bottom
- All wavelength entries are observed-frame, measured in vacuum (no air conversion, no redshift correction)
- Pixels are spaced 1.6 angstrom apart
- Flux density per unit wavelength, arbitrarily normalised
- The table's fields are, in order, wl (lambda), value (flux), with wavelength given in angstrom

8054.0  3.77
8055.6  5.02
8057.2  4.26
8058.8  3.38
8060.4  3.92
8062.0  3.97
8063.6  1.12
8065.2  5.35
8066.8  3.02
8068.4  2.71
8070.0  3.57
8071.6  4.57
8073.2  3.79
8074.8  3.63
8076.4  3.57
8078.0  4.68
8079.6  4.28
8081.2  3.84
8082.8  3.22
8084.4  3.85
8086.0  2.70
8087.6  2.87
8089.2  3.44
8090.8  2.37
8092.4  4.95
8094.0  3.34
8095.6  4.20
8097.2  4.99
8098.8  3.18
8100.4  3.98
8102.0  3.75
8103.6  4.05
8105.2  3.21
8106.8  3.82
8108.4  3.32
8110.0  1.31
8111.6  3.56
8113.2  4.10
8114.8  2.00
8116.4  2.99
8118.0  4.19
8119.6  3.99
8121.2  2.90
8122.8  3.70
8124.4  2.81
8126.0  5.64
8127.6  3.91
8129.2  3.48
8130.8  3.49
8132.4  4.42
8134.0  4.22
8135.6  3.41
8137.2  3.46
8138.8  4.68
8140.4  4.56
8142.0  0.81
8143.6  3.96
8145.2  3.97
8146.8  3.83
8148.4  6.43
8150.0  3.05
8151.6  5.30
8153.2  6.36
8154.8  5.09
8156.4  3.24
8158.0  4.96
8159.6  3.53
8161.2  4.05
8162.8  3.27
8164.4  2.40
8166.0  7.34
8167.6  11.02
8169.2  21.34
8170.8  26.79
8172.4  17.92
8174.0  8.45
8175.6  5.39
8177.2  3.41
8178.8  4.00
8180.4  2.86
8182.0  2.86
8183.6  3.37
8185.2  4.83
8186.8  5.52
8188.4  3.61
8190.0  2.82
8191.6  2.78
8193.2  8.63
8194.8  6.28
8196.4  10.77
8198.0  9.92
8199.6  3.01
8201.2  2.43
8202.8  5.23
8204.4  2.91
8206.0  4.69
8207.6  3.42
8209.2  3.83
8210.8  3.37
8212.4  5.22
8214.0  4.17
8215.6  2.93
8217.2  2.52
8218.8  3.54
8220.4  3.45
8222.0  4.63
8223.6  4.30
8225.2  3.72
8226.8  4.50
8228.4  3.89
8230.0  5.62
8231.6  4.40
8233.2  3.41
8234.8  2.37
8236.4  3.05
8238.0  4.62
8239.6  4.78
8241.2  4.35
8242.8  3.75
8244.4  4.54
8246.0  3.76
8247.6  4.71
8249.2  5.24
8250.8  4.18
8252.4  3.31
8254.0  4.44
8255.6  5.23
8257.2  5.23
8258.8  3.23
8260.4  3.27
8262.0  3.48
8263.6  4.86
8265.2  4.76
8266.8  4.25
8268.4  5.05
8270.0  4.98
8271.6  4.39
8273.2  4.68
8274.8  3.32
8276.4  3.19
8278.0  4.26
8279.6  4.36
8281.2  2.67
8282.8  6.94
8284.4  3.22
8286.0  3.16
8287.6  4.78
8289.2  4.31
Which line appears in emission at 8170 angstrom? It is H-alpha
